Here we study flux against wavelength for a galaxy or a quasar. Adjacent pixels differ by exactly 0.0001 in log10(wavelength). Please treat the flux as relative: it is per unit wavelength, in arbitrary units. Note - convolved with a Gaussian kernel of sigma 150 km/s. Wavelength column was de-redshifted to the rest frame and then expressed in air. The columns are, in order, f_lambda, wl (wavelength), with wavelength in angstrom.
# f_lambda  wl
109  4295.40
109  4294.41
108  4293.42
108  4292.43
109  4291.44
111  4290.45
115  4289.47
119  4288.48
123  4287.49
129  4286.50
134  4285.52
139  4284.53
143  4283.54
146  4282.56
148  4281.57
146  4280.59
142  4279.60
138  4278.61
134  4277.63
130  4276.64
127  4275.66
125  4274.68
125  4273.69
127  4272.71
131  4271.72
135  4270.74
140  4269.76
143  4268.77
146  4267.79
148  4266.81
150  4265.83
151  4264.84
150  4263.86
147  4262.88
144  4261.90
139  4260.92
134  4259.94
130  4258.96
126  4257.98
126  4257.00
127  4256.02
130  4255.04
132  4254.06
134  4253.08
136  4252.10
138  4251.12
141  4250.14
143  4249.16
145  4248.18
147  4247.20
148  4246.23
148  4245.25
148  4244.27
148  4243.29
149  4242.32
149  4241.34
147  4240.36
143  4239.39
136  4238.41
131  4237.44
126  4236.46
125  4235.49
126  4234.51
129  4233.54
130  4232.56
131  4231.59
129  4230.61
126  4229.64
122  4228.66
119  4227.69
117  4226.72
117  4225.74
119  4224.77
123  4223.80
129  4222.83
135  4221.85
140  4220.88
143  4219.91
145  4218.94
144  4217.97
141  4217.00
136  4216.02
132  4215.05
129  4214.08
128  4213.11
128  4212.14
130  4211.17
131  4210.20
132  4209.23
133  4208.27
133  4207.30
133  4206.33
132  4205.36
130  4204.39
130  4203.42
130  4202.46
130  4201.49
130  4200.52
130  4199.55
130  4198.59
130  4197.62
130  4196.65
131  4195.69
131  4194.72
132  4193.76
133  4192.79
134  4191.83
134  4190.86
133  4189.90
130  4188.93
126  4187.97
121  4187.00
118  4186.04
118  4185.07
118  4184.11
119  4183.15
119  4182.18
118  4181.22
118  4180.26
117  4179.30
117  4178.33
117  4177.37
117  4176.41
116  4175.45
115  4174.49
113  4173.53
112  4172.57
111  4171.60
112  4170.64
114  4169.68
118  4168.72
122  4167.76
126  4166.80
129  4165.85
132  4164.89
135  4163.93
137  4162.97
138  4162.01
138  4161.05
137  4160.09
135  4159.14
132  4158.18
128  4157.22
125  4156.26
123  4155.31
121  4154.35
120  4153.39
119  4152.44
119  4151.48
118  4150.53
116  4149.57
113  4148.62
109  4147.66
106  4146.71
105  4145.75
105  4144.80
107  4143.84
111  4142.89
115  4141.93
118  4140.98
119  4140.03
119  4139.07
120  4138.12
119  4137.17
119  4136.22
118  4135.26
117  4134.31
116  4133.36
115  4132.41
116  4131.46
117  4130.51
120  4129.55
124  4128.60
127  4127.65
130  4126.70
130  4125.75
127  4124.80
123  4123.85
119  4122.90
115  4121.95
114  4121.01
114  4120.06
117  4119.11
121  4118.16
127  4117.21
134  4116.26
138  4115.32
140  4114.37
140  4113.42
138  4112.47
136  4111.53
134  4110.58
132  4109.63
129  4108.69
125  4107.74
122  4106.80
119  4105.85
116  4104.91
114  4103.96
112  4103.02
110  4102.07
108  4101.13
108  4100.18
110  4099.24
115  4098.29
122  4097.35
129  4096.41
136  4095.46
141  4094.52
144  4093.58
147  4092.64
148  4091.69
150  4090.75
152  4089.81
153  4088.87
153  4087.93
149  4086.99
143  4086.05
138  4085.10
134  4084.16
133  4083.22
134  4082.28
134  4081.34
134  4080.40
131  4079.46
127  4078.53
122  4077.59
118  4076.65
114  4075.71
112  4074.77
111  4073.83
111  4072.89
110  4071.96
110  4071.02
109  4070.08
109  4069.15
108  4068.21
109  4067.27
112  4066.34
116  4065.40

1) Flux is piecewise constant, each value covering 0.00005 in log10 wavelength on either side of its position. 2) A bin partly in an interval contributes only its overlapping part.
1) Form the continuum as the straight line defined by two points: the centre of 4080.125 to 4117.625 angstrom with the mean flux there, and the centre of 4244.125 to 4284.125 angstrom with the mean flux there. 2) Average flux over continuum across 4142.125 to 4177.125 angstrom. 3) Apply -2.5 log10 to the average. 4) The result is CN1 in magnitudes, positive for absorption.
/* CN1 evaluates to 0.12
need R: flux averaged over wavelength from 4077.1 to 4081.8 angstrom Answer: 130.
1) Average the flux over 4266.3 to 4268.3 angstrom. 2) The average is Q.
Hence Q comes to 148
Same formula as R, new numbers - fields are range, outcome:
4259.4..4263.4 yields 141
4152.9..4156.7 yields 122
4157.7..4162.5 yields 136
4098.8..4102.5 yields 109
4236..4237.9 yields 128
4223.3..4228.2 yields 119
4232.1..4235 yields 128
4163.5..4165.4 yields 133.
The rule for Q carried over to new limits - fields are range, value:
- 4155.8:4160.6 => 131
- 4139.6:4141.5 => 119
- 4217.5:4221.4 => 143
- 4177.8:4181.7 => 118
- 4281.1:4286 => 142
